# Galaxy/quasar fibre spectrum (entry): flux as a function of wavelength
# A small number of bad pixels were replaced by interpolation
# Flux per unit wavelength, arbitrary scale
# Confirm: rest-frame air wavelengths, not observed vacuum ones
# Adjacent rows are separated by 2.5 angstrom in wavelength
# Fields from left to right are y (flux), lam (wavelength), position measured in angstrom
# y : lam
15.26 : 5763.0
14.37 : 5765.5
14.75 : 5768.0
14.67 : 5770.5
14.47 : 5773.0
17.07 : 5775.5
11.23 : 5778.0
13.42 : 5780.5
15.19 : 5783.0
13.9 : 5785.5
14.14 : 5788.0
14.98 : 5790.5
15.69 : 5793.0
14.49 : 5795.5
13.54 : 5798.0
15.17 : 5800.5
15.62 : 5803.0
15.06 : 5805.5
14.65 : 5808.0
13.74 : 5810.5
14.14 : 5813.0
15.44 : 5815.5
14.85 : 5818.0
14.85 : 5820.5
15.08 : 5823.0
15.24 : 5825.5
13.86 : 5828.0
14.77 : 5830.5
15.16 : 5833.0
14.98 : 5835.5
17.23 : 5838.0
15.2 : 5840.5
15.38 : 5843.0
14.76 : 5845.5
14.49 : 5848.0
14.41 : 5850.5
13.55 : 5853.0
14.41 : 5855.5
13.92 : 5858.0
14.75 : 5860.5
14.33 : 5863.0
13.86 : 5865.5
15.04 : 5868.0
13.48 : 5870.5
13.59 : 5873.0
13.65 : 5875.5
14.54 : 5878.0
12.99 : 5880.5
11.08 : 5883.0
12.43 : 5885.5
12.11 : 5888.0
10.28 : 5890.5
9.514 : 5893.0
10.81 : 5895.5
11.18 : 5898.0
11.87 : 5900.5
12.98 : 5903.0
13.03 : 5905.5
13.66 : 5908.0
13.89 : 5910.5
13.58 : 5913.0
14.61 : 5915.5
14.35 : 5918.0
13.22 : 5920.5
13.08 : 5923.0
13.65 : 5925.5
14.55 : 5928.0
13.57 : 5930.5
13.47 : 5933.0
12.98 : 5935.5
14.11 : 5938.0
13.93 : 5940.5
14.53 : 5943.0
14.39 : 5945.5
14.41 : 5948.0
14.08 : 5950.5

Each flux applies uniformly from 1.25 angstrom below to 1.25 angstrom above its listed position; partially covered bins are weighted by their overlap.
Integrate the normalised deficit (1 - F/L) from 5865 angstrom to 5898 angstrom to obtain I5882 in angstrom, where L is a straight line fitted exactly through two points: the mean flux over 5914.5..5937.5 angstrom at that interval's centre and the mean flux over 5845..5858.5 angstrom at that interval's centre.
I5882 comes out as 3.7 angstrom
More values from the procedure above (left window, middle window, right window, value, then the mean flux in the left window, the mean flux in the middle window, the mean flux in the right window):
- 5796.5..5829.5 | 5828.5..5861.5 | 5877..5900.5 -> -3.5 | 14.7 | 14.8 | 11.6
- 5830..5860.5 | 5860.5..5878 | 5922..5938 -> 0.5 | 14.9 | 14.1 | 13.6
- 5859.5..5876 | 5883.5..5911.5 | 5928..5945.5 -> 4.1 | 14.1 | 11.9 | 13.9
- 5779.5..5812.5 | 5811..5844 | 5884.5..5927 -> -2.5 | 14.6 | 15.1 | 12.6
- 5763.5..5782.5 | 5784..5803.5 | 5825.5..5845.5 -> 0.0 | 14.4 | 14.7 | 15.2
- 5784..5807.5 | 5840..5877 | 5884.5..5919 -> -2.6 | 14.7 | 14.3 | 12.4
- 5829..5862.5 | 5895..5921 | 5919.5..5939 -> 1.5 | 14.8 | 13.1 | 13.6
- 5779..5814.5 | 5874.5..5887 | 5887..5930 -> 0.3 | 14.5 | 12.9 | 12.7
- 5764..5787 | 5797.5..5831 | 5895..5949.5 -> -1.5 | 14.3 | 14.7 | 13.5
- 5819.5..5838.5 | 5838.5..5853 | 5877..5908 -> -0.6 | 15.1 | 14.9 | 12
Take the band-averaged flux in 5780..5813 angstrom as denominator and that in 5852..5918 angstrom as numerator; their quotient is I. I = 0.9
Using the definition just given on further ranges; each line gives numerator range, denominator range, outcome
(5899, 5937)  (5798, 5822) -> 0.91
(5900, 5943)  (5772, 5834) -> 0.93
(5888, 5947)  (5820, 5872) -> 0.89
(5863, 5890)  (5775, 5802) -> 0.92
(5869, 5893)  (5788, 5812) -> 0.85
